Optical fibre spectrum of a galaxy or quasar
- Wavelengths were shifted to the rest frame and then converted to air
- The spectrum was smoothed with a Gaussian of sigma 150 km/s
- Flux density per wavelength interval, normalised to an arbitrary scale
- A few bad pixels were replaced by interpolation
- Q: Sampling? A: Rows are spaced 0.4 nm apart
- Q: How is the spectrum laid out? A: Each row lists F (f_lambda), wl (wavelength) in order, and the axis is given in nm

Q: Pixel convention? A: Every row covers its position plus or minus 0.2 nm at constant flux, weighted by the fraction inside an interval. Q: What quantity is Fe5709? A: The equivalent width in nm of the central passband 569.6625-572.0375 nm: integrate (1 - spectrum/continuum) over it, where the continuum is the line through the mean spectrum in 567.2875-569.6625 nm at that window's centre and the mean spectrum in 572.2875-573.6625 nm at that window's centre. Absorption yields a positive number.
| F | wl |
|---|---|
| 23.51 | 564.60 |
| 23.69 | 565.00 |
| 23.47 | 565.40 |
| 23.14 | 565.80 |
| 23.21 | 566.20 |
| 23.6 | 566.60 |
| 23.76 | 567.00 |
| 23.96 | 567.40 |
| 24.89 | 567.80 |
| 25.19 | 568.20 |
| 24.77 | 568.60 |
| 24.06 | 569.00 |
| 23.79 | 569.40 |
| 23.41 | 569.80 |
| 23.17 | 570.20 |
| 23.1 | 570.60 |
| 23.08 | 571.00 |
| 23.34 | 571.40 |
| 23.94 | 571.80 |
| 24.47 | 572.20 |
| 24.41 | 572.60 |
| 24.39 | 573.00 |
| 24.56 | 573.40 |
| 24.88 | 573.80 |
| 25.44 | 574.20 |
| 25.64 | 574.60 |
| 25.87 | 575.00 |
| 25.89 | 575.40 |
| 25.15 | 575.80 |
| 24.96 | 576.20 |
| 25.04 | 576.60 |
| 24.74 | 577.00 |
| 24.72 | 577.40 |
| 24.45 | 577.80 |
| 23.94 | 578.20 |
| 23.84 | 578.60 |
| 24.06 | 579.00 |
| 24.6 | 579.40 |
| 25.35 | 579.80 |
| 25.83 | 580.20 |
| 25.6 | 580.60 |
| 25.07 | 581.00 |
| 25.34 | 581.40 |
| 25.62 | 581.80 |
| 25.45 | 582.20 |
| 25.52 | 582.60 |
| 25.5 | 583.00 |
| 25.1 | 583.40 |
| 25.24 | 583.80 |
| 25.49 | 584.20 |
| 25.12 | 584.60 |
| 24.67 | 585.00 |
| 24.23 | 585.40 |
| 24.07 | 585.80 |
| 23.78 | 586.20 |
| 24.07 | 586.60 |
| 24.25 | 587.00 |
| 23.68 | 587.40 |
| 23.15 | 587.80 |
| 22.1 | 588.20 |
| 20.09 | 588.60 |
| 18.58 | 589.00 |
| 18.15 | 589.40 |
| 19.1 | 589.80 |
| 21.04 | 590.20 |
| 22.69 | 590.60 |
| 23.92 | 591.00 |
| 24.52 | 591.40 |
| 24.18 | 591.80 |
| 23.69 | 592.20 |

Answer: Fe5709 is 0.11 nm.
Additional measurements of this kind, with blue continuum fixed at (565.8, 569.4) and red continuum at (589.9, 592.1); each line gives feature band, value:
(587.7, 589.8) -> 0.275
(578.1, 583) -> -0.315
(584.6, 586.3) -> -0.072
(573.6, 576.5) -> -0.196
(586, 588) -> -0.044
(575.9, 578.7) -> -0.105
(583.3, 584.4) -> -0.089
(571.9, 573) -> -0.023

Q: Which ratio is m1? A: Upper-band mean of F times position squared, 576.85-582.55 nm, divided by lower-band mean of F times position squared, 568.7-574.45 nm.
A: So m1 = 1.07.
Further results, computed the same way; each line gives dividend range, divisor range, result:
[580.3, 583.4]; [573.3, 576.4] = 1.03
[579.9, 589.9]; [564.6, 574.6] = 1.05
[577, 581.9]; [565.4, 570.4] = 1.08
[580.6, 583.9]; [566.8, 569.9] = 1.10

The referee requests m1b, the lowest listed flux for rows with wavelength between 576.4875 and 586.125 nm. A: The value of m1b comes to 23.84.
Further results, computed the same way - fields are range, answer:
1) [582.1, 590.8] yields 18.15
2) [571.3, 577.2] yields 23.34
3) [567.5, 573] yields 23.08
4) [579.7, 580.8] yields 25.35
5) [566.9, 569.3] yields 23.76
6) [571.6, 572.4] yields 23.94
